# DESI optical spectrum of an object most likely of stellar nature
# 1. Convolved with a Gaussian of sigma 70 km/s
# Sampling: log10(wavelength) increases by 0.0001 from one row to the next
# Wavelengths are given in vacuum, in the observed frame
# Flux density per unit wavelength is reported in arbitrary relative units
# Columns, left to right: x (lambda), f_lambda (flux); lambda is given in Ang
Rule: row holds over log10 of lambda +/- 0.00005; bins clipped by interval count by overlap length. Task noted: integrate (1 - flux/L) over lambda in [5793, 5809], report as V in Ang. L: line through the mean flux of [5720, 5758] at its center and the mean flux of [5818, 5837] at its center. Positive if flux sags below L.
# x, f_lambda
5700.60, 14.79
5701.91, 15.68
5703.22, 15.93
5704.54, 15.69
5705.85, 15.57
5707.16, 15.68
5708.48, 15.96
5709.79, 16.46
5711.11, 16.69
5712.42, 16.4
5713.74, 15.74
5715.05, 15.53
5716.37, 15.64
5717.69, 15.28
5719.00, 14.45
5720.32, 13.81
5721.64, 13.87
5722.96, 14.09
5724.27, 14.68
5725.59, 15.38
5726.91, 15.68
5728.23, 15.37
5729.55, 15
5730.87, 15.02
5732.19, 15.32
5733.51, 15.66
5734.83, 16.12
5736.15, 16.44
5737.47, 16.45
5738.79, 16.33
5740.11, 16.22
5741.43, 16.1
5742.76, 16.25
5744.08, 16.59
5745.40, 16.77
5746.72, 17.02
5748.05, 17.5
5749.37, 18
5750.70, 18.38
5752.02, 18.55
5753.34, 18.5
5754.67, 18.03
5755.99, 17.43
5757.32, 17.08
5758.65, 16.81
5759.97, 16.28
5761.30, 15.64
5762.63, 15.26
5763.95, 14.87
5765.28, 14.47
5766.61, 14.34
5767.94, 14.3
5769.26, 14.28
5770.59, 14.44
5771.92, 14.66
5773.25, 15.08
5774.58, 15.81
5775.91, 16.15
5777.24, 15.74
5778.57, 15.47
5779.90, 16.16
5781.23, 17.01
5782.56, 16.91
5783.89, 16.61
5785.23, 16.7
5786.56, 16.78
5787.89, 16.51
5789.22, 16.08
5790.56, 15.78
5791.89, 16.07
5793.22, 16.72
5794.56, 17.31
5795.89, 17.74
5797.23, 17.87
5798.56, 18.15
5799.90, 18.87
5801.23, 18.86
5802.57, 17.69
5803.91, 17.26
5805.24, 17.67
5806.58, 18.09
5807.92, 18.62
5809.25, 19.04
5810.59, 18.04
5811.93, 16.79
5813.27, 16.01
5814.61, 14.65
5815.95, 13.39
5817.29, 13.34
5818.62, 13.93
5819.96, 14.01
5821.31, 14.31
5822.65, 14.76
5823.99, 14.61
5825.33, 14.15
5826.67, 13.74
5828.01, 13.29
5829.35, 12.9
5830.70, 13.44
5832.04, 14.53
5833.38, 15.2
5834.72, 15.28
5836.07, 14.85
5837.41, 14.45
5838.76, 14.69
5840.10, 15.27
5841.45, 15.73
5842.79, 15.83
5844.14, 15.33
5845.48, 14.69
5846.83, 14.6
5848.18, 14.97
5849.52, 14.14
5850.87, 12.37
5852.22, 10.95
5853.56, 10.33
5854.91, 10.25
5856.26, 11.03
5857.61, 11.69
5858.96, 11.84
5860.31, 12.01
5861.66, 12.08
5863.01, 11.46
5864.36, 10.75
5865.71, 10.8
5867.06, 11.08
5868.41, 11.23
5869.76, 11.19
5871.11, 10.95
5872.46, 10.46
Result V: -3.4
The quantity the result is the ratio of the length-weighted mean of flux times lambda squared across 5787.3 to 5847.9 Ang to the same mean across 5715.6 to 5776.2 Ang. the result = 1.02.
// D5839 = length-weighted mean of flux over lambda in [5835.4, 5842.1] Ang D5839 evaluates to 15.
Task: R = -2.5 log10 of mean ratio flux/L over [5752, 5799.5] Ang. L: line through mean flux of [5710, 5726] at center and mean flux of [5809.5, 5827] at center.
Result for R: -0.088 mag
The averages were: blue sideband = 15.2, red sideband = 14.9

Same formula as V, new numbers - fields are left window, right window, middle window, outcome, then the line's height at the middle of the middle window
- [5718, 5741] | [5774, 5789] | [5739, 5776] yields -0.9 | 15.9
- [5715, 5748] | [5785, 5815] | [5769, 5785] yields 0.9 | 16.7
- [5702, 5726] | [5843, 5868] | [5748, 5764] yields -3.0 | 14.5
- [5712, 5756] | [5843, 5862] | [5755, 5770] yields -0.3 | 15.3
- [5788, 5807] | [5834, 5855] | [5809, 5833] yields 1.7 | 15.7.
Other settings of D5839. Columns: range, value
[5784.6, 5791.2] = 16.4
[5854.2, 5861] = 11.3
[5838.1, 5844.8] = 15.4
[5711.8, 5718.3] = 15.7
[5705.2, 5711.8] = 16.1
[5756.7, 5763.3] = 16.2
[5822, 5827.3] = 14.3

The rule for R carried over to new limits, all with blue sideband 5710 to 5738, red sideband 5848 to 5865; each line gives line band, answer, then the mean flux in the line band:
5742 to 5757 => -0.19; 17.5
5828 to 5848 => -0.20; 14.7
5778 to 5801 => -0.24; 16.9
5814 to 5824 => -0.11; 14.1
